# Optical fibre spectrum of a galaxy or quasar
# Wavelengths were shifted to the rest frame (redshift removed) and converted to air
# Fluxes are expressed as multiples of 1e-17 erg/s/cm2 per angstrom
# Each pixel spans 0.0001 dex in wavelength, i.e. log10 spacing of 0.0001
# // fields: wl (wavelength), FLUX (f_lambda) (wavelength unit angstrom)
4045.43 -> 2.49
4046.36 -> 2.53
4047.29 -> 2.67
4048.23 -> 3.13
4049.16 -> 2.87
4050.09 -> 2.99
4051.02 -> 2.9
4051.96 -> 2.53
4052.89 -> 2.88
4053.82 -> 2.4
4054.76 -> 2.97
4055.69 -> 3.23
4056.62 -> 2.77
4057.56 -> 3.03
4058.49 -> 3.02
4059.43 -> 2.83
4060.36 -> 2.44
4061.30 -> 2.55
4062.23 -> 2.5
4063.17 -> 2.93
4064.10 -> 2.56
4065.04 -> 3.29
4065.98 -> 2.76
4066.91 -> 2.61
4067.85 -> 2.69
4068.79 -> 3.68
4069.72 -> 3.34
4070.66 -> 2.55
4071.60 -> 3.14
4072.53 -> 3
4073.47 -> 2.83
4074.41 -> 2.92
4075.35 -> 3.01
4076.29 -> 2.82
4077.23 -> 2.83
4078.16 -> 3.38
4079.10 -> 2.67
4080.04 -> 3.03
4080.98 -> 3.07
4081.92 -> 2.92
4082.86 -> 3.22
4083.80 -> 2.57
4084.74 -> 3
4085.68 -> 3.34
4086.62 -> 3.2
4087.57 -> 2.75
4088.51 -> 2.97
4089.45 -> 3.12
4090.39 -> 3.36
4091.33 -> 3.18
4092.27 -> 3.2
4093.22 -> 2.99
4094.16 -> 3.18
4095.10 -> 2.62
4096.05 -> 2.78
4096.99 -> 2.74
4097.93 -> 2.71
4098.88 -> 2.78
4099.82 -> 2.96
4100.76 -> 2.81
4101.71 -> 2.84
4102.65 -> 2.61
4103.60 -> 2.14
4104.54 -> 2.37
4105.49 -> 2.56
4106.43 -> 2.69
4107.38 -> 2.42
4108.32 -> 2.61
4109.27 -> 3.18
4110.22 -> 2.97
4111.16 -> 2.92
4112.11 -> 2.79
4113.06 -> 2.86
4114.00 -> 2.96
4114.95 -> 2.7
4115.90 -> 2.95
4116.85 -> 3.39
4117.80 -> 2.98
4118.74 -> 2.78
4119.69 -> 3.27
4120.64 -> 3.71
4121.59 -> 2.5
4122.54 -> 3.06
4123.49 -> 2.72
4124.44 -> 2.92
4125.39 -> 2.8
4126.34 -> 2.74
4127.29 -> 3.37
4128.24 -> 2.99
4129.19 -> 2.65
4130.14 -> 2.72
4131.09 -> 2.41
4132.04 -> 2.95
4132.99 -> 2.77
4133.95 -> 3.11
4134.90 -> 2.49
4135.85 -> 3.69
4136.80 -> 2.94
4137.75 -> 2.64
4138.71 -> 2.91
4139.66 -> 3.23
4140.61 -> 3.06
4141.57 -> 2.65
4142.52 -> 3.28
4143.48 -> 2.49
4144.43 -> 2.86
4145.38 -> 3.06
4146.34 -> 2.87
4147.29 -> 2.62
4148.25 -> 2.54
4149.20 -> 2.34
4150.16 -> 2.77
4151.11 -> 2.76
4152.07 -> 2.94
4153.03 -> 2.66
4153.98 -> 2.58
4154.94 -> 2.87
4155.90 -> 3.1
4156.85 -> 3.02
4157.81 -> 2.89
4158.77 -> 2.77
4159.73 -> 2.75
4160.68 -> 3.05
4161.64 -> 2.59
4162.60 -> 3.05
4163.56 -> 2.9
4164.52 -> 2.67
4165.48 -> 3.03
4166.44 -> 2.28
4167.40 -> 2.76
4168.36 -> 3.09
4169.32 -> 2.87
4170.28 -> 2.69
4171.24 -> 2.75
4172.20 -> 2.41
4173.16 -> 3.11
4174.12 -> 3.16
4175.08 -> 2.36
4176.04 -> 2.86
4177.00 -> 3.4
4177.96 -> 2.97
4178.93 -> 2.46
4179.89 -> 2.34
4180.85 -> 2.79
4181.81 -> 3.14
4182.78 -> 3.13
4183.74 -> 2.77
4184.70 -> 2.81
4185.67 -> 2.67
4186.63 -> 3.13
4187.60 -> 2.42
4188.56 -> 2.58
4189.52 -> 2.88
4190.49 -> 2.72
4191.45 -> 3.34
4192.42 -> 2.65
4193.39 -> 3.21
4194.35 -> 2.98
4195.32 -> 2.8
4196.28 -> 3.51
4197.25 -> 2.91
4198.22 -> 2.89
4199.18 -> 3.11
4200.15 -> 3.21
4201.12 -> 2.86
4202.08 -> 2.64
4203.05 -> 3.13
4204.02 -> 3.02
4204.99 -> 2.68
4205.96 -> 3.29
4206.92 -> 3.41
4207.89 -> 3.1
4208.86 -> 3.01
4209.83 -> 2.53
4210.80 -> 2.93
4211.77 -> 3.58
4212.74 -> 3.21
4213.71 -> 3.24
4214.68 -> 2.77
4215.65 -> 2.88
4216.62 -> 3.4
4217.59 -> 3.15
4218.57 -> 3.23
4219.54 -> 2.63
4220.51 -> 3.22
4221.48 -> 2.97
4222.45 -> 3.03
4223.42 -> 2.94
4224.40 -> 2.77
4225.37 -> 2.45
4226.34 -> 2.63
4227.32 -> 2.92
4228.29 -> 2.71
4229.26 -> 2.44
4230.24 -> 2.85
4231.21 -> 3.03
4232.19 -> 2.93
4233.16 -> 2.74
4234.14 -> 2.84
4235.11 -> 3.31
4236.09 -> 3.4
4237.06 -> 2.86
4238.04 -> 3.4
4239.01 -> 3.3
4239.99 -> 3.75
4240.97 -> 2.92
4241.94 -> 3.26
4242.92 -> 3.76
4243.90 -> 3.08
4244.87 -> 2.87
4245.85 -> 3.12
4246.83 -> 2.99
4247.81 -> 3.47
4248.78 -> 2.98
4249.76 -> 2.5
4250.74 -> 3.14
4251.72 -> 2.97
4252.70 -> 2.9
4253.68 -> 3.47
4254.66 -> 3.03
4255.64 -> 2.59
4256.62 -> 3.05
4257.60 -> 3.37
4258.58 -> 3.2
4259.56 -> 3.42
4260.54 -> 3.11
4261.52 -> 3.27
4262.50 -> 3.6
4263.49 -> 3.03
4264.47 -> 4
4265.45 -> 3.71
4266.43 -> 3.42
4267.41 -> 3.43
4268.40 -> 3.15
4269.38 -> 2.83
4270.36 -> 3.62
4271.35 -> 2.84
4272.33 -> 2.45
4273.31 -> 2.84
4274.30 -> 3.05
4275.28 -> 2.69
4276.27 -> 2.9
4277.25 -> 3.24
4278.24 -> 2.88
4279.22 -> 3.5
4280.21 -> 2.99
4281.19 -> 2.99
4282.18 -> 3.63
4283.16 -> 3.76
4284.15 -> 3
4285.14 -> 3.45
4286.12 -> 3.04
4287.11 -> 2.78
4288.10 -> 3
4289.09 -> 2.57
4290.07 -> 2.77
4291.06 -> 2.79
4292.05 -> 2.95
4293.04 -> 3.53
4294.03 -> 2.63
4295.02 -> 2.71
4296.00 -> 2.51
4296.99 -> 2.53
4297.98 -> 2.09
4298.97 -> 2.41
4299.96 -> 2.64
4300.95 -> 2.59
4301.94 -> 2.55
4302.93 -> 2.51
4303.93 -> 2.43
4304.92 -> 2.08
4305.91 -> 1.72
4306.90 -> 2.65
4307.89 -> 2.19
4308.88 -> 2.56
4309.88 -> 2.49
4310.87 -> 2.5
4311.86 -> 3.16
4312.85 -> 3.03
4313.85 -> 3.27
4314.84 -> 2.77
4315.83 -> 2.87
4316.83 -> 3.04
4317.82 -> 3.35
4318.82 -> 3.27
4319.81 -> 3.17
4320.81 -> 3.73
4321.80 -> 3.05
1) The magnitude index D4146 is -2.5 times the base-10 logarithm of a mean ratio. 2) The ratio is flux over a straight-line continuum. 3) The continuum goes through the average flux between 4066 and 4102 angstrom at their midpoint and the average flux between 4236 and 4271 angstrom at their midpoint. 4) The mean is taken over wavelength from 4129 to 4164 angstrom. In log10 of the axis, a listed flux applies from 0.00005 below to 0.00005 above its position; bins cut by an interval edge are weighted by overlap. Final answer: 0.08 mag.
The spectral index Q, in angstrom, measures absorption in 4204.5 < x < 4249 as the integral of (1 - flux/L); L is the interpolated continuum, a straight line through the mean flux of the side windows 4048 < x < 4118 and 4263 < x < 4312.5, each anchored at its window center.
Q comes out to -2.55 angstrom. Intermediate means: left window 2.89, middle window 3.04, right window 2.88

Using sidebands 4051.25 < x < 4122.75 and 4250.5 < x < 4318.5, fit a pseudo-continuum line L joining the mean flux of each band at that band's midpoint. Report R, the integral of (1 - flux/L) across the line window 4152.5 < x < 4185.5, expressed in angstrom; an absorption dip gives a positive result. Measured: 1.0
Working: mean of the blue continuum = 2.89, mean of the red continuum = 2.94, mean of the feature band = 2.82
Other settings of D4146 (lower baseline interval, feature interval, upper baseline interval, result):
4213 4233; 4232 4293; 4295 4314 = -0.15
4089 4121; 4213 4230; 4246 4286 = 0.06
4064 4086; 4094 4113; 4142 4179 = 0.07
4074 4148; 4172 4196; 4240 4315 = 0.03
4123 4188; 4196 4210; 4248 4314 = -0.06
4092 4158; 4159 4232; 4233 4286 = 0.04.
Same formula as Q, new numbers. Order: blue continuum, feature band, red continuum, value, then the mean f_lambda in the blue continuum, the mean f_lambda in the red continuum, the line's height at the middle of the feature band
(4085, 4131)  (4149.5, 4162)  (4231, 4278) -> 0.6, 2.89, 3.14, 2.97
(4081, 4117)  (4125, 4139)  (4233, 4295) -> 0.2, 2.88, 3.13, 2.93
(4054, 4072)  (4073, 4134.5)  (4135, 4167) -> -0.8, 2.88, 2.84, 2.86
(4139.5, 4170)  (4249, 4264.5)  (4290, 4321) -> -2.2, 2.82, 2.72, 2.75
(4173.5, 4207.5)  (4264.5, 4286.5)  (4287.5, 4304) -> -3.7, 2.92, 2.66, 2.71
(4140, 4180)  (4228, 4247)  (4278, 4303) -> -1.5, 2.81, 2.88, 2.85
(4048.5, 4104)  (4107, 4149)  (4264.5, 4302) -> 0.3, 2.9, 2.98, 2.92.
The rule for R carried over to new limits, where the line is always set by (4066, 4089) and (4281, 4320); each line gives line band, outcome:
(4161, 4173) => 0.6 angstrom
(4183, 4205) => -0.3 angstrom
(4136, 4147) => 0.0 angstrom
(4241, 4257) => -1.3 angstrom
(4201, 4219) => -1.2 angstrom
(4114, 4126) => -0.1 angstrom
